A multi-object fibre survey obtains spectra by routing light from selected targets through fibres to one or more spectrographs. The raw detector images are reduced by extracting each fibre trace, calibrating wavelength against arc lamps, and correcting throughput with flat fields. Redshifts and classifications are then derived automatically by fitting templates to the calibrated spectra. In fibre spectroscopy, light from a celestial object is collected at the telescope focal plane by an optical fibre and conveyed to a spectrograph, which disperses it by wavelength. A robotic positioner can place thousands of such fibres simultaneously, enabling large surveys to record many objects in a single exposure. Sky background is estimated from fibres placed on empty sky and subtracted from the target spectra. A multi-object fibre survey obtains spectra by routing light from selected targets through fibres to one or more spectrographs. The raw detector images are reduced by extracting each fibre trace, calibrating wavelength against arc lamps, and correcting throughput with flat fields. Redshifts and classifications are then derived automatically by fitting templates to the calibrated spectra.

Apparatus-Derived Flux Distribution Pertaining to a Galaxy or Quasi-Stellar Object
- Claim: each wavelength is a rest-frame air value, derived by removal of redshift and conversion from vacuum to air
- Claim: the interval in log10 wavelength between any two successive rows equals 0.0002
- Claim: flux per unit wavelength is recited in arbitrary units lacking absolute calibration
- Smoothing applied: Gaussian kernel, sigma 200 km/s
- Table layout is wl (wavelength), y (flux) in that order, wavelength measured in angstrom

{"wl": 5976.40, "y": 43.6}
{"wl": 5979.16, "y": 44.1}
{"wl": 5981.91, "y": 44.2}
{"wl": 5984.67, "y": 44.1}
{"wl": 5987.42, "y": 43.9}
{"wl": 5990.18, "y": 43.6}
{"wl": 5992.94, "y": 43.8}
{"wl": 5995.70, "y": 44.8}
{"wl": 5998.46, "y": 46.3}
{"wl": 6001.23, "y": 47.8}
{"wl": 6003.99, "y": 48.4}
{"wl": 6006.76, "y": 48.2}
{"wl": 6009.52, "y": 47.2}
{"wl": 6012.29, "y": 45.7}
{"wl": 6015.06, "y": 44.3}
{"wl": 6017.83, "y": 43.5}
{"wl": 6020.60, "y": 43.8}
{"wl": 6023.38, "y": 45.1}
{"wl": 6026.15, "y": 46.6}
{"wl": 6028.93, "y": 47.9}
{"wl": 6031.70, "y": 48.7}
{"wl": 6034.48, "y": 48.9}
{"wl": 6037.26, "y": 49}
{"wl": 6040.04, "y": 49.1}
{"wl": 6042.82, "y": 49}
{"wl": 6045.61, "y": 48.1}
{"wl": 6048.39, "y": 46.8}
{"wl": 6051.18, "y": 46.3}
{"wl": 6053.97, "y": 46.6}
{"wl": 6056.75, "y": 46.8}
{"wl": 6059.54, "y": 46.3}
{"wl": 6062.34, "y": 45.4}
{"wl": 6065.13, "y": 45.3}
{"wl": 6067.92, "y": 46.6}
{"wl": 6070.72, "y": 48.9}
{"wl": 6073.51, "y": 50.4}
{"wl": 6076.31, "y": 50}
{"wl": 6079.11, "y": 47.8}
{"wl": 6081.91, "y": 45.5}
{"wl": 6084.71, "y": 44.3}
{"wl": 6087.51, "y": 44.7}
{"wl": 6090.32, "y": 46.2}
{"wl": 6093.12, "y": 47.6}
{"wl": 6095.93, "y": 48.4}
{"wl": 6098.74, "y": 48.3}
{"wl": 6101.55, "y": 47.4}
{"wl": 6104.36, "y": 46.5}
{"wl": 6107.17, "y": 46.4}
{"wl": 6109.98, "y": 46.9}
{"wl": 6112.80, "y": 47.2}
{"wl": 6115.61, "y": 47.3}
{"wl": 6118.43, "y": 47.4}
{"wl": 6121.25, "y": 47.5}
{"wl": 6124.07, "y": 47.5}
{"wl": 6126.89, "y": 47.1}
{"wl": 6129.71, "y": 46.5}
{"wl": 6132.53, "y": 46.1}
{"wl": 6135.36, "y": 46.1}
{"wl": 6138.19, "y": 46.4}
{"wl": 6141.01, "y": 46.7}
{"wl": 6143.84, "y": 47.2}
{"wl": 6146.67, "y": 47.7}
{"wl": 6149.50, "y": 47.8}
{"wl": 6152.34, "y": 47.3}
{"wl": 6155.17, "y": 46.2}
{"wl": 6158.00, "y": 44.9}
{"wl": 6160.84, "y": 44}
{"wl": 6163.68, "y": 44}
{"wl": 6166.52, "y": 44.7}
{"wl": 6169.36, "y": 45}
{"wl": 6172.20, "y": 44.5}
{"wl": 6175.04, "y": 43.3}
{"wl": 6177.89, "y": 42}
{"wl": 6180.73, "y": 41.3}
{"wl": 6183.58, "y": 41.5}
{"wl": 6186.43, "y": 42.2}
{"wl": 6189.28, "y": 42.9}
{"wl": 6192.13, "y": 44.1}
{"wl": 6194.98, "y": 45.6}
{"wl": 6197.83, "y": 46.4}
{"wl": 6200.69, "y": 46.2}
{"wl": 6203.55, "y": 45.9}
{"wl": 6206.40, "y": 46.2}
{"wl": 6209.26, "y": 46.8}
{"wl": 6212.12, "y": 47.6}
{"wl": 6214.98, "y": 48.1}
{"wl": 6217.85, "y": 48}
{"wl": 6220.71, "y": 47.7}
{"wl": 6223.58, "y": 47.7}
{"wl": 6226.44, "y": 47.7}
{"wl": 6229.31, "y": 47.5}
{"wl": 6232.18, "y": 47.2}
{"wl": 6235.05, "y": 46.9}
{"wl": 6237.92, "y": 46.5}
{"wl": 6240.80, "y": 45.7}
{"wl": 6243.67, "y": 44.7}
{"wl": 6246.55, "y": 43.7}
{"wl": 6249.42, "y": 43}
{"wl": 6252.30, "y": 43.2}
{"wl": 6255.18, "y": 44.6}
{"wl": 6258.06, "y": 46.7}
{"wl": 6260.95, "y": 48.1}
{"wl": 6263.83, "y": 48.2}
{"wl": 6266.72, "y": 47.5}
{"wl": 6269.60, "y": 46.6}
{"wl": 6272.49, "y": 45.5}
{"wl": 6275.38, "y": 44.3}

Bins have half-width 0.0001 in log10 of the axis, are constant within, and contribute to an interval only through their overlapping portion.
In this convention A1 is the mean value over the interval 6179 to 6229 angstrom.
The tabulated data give 45.7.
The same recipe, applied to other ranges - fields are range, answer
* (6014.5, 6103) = 47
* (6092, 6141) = 47.1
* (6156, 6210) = 44.3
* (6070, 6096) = 47.3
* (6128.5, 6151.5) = 46.8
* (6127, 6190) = 45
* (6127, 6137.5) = 46.3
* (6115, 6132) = 47.2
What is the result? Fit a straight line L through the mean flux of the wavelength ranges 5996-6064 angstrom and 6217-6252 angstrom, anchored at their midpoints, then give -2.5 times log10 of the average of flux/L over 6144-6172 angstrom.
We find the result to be 0.02 mag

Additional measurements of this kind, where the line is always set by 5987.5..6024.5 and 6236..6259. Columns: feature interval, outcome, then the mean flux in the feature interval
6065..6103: -0.05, 47.3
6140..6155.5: -0.05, 47.2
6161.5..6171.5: 0.01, 44.5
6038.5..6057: -0.05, 47.6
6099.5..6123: -0.05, 47.1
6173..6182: 0.06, 42.4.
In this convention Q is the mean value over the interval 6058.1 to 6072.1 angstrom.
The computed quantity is 46.5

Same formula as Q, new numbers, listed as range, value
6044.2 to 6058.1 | 46.9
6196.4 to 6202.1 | 46.3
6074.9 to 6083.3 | 47.8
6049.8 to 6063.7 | 46.3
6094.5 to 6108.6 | 47.4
